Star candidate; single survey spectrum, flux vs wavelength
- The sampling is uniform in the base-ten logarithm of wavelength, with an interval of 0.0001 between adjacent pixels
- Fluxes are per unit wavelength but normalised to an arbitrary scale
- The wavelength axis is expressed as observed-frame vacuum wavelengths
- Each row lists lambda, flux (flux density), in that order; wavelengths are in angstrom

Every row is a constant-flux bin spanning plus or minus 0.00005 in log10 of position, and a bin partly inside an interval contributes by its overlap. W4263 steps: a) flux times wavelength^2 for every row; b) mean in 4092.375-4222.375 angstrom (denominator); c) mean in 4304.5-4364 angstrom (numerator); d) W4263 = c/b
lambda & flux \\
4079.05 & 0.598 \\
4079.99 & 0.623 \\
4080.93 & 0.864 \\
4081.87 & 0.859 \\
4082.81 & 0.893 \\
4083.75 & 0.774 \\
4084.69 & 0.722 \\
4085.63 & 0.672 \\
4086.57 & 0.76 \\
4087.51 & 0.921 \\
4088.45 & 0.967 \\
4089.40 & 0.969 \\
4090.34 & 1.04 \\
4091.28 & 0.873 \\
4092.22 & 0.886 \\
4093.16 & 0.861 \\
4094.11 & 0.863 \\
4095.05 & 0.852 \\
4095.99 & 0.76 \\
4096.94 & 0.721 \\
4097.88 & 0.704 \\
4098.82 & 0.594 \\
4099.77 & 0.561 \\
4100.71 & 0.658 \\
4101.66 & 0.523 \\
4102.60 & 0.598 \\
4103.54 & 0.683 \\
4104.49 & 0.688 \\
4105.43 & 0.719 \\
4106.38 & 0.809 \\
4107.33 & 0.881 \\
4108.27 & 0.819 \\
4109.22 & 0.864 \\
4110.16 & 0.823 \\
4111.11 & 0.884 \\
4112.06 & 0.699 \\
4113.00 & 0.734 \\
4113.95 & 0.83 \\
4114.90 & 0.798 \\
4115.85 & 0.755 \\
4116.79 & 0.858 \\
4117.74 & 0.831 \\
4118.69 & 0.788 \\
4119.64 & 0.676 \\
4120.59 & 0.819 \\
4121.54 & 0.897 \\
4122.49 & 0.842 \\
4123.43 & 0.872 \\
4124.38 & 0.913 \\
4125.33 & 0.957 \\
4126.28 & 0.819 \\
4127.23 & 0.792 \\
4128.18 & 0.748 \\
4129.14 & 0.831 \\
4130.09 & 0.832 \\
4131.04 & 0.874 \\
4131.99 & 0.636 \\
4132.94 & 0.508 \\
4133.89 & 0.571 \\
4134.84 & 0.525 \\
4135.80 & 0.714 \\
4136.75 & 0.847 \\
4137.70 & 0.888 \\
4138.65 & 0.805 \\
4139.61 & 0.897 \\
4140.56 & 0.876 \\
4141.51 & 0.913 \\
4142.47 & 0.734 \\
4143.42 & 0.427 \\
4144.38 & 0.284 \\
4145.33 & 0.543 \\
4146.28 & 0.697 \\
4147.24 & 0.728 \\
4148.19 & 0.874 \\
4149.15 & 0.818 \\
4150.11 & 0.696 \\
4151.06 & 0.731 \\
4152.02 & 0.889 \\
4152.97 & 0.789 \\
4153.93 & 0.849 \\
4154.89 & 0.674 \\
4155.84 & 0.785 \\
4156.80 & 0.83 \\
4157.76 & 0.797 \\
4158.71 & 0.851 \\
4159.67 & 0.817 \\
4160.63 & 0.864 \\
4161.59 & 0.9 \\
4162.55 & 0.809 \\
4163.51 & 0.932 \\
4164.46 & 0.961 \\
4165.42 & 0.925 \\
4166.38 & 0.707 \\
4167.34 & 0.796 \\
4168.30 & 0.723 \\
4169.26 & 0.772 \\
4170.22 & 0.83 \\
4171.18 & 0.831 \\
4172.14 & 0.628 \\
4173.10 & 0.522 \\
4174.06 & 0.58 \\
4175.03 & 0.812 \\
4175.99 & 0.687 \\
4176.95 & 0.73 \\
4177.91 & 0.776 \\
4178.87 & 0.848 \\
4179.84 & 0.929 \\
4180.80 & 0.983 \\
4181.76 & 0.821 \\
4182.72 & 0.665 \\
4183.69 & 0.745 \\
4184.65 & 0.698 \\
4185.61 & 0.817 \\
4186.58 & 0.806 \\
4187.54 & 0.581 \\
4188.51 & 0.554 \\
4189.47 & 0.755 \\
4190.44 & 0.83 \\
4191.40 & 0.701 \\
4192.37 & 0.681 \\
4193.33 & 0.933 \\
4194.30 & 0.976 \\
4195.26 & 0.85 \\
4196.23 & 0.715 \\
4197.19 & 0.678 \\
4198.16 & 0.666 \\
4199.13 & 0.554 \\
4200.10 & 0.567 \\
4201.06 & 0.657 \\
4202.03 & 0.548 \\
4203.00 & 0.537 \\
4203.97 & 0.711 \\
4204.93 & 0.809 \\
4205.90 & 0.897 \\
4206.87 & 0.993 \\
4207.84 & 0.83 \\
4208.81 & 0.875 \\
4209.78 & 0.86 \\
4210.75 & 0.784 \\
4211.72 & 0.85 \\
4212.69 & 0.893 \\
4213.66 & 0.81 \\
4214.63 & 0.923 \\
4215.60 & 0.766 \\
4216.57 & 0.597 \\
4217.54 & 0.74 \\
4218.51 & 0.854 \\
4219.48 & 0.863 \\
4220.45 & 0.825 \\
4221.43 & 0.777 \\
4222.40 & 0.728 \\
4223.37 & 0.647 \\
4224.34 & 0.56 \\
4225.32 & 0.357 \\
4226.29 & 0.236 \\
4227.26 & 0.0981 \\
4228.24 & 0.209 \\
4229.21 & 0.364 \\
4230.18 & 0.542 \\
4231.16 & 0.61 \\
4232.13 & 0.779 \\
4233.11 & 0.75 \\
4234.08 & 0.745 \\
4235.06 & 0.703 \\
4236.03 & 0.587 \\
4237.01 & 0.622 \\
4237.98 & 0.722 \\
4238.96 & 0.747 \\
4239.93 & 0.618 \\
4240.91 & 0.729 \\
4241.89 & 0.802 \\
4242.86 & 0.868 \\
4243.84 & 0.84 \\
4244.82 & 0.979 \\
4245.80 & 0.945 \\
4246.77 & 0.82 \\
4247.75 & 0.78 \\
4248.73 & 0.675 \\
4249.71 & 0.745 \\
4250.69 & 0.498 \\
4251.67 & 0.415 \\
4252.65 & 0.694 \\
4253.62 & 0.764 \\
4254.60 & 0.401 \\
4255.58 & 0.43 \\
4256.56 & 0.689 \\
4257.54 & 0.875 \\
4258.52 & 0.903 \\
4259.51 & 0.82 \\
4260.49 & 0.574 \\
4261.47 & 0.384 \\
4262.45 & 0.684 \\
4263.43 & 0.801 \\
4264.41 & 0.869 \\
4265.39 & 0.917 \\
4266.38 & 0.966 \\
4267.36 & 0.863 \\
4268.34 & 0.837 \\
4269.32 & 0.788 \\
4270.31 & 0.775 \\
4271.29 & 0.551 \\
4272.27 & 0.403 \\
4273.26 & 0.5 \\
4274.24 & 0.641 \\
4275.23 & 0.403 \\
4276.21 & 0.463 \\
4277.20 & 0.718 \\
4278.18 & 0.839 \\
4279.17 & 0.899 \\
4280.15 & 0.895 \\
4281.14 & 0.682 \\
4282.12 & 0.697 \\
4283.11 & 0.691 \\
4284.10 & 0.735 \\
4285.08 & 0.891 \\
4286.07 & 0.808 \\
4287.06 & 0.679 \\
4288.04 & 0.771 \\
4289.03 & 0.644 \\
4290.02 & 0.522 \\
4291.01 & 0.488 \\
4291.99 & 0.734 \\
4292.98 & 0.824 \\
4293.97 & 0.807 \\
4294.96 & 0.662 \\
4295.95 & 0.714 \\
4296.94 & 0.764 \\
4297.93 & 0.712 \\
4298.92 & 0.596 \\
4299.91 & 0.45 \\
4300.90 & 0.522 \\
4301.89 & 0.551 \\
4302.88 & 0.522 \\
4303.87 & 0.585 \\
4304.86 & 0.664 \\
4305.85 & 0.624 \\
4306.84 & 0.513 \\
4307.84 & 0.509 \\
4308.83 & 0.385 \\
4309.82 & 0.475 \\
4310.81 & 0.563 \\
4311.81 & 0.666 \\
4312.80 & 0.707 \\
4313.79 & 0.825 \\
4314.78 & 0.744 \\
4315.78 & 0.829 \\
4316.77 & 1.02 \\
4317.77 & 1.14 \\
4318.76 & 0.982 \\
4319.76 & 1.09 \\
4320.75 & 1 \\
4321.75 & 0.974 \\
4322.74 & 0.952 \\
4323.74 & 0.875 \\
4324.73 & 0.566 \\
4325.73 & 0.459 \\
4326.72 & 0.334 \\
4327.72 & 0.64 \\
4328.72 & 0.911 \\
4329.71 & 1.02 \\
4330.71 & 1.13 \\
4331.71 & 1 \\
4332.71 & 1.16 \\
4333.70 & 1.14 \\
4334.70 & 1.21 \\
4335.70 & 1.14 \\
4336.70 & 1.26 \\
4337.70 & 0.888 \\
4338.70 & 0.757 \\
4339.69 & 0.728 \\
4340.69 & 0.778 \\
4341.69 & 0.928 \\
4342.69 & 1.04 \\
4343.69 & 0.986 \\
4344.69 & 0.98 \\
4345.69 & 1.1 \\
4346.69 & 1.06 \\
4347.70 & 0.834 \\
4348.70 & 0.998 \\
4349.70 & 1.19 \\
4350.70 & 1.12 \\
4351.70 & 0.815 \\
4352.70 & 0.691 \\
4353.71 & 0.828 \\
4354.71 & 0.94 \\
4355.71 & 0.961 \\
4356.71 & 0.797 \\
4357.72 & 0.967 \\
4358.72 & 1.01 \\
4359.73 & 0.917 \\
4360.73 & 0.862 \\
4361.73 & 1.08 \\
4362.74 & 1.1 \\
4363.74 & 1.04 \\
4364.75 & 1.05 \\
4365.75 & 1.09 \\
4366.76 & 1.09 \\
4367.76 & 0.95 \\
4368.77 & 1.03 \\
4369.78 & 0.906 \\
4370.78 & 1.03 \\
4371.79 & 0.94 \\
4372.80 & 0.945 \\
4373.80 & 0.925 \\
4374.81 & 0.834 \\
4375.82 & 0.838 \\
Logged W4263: 1.25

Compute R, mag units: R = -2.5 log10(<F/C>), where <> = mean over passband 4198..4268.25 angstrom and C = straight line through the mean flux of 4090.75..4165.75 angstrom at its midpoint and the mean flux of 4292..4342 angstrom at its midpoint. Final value 0.11 mag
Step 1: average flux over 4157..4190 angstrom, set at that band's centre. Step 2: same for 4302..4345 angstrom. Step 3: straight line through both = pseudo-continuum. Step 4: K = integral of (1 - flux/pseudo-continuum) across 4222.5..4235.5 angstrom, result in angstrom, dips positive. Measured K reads 4.6 angstrom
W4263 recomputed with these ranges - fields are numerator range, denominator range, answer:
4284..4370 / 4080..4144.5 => 1.20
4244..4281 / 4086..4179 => 0.97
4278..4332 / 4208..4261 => 1.09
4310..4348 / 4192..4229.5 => 1.37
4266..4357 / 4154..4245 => 1.13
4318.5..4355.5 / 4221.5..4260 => 1.50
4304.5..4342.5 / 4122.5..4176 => 1.18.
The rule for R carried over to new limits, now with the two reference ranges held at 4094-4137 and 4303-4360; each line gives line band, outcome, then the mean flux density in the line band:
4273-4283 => 0.230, 0.679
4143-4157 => 0.102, 0.706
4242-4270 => 0.115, 0.745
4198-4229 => 0.177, 0.685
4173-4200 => 0.066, 0.747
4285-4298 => 0.189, 0.71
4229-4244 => 0.182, 0.692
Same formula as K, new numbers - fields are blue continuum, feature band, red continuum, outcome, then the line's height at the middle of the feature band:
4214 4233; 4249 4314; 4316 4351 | 9.8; 0.79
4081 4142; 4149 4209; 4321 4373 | 4.7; 0.835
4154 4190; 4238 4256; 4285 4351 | 1.9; 0.793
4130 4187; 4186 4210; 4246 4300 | -0.1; 0.74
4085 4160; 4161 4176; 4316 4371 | 0.6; 0.811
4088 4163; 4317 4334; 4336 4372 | 0.7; 0.943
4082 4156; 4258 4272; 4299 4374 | 1.3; 0.839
